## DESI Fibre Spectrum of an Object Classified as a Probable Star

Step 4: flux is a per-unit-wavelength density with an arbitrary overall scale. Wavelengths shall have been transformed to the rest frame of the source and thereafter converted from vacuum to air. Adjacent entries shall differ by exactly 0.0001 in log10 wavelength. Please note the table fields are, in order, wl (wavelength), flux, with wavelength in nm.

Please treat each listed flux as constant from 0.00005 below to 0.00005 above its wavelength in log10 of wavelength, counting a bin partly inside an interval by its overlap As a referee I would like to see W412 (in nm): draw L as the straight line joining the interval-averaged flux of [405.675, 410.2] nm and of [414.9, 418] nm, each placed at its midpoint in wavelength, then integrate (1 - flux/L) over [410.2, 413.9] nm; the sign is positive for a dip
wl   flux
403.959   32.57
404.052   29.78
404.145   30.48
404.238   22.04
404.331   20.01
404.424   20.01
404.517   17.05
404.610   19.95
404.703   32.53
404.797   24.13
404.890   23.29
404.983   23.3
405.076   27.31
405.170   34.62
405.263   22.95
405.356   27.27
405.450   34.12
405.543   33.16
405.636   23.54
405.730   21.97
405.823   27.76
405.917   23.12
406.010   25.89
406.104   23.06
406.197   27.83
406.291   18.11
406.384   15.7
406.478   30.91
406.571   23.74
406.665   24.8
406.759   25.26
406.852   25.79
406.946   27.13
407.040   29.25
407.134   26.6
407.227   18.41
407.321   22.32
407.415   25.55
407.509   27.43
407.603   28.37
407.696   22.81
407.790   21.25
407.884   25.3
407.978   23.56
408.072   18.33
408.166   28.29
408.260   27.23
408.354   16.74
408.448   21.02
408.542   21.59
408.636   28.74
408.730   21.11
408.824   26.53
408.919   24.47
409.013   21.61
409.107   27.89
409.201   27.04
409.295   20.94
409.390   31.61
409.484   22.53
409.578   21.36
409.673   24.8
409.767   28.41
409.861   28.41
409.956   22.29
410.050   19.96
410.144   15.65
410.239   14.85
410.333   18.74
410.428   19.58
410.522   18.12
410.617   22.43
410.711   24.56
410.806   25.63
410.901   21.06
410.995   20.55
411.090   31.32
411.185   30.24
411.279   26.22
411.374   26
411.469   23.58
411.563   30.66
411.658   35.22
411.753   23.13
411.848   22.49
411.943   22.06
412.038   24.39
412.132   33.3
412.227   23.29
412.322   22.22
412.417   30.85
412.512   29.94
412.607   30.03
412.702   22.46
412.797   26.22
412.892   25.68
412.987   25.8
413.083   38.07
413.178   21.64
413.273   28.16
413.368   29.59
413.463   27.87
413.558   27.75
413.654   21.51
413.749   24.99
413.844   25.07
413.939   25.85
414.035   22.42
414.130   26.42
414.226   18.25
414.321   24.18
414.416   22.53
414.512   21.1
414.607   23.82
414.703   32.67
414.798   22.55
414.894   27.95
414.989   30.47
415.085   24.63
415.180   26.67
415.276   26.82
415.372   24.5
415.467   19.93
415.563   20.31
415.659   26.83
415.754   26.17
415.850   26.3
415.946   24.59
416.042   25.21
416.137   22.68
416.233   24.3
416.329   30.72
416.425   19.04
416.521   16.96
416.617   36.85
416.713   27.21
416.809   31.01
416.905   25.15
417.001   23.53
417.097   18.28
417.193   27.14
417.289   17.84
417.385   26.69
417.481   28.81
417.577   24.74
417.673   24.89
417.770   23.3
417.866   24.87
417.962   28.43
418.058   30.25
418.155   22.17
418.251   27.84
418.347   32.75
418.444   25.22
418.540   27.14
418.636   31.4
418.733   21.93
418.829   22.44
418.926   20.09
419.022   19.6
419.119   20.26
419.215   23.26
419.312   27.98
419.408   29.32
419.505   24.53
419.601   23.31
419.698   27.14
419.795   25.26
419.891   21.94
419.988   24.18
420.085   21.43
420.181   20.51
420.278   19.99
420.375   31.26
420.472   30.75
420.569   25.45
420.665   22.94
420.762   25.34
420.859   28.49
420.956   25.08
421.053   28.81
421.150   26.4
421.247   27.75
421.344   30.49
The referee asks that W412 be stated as -0.137 nm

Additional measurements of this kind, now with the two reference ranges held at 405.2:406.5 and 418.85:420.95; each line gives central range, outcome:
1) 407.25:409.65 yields 0.107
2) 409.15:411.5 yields 0.154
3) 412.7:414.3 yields -0.061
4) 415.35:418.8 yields -0.111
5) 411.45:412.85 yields -0.098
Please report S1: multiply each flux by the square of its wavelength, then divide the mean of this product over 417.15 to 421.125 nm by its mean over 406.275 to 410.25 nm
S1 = 1.11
